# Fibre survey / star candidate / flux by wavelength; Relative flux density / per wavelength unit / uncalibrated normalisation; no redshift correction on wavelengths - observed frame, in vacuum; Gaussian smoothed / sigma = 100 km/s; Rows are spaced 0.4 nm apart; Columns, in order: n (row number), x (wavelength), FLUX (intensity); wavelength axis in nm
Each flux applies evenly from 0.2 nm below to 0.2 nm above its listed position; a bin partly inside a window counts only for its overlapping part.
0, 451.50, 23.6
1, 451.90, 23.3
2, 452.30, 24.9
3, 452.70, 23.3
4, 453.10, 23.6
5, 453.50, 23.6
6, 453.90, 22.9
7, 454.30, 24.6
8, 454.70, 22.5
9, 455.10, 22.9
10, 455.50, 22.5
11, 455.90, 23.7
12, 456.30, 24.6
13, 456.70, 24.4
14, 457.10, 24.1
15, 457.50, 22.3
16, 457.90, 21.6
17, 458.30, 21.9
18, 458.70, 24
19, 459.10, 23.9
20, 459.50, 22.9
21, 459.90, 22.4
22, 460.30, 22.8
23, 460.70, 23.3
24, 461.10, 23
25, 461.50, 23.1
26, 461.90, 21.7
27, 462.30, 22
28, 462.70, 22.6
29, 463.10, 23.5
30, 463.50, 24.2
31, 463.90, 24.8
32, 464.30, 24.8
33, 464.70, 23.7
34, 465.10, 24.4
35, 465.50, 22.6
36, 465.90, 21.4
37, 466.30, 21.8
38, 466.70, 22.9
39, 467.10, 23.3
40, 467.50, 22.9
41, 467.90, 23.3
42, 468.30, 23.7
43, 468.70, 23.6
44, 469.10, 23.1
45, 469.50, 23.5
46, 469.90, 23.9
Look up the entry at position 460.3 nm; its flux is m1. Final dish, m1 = 22.8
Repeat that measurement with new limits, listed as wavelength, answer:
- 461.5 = 23.1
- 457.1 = 24.1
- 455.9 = 23.7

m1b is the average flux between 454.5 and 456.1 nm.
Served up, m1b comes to 22.9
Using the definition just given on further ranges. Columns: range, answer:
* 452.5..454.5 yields 23.6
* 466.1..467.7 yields 22.7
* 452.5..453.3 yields 23.5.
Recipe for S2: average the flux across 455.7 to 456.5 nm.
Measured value 24.1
